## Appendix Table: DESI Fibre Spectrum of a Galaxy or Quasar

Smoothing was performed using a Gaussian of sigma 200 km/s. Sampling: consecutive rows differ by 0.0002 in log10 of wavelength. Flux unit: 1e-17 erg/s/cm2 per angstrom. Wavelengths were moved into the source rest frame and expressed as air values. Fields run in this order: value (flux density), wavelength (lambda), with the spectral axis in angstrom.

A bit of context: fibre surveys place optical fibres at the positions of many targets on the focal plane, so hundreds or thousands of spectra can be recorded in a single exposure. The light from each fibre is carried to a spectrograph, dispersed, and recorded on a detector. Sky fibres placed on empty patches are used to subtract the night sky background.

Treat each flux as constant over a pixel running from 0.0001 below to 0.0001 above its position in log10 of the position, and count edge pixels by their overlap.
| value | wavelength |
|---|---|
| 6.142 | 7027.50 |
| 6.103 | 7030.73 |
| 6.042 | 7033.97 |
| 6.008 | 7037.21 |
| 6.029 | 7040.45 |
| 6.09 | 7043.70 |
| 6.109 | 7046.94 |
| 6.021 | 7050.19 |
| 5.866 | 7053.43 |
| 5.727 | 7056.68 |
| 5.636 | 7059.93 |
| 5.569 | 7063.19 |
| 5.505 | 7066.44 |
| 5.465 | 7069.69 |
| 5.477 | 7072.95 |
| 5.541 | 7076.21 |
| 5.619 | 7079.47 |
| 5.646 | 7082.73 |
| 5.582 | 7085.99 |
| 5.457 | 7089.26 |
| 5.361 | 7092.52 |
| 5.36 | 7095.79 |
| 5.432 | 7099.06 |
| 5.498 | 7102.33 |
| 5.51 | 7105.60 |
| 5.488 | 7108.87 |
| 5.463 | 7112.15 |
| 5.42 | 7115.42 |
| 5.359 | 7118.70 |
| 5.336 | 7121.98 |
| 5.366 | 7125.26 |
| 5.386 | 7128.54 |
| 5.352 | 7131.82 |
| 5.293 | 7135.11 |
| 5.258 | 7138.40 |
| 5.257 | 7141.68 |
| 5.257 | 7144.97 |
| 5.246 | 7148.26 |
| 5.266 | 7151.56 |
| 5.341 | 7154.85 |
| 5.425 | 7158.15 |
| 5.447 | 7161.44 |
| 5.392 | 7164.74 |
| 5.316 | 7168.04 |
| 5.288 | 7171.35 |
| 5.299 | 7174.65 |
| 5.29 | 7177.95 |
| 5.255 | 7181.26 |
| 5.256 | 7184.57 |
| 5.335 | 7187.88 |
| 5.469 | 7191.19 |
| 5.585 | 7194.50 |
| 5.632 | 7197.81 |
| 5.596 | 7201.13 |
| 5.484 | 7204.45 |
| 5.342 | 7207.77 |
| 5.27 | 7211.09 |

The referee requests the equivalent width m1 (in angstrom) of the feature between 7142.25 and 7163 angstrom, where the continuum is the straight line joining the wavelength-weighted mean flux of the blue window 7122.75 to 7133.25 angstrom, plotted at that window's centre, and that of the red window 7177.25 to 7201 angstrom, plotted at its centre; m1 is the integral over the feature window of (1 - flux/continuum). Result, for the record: 0.2 angstrom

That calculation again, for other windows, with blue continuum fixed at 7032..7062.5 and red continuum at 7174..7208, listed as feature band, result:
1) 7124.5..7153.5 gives 1.6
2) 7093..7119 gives 1.3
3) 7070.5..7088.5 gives 0.8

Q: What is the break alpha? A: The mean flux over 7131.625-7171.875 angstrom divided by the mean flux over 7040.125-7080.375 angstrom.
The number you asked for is 0.9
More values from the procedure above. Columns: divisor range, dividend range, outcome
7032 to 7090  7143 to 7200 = 0.93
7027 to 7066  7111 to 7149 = 0.90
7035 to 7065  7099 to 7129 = 0.92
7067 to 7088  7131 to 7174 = 0.96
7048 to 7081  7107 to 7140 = 0.95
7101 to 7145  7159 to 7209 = 1.00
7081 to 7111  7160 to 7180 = 0.97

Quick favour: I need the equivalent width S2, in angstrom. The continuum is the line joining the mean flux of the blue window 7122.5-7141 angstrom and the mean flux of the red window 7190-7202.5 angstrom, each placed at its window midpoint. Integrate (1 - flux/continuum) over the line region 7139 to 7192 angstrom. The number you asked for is 1.4 angstrom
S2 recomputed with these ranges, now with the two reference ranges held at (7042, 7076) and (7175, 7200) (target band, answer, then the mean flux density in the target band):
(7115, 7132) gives 0.6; 5.37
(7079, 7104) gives 0.7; 5.49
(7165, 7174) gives 0.2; 5.31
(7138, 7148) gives 0.5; 5.26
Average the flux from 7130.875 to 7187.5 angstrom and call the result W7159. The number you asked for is 5.31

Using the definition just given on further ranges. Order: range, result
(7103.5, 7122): 5.44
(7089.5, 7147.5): 5.38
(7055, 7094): 5.55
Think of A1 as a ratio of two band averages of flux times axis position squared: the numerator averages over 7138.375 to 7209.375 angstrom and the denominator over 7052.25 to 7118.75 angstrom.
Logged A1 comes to 1.00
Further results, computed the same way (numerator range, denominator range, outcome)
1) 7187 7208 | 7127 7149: 1.06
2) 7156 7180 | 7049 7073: 0.97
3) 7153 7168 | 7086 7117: 1.01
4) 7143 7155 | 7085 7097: 0.99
